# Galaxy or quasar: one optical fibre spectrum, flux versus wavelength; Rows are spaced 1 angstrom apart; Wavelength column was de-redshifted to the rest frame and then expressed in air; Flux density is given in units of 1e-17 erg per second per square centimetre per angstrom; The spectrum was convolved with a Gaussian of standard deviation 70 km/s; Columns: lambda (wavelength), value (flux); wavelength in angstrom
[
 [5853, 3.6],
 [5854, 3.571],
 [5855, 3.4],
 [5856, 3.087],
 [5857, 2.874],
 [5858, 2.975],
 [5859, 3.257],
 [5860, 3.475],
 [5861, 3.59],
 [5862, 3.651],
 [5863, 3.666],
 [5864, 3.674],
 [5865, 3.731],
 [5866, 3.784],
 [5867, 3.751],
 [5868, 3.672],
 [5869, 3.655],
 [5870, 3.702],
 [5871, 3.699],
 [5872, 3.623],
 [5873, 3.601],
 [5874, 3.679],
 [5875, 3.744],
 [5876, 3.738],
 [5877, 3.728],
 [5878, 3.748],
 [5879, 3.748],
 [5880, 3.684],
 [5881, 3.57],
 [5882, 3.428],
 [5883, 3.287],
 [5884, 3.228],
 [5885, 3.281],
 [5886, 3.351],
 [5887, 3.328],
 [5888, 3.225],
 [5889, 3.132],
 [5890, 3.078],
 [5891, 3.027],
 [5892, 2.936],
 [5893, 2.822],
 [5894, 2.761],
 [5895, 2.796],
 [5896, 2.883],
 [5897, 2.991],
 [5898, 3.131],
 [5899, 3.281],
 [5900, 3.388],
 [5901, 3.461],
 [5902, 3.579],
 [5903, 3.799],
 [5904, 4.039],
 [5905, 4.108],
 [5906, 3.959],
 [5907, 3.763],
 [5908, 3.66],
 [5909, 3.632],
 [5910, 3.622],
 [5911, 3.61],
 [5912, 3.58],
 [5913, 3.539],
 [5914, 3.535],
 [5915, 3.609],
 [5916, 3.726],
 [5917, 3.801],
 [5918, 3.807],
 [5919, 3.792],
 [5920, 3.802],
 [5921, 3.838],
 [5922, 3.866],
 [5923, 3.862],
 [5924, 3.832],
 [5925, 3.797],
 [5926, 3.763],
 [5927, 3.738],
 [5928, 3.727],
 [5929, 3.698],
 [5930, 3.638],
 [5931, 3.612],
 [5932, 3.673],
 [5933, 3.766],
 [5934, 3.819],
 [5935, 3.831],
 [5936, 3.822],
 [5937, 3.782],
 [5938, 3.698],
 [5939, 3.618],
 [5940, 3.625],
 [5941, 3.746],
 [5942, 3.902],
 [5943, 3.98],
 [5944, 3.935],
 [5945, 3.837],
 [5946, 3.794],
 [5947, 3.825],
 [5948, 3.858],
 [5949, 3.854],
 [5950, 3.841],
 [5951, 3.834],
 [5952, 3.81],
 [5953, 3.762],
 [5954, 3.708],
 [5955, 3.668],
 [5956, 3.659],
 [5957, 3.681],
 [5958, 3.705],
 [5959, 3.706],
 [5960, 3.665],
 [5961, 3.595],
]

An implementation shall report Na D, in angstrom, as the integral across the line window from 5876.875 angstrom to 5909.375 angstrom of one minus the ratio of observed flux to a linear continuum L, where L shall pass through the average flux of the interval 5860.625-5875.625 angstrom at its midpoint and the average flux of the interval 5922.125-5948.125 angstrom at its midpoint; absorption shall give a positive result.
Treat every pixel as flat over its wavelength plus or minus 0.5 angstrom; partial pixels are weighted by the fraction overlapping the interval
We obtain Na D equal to 2.9 angstrom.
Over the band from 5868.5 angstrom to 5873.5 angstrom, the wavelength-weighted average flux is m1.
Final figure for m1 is 3.66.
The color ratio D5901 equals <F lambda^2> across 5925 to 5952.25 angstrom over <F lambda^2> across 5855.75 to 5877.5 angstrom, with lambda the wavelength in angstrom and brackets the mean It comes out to 1.09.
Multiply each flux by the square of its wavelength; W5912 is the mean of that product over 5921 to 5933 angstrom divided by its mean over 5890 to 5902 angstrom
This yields 1.24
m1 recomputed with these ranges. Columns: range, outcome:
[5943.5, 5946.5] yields 3.86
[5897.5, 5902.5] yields 3.37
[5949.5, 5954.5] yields 3.79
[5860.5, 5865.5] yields 3.66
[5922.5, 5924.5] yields 3.85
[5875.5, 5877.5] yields 3.73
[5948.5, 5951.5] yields 3.84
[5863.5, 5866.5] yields 3.73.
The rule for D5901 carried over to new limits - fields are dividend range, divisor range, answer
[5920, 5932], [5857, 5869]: 1.08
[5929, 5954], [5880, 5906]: 1.17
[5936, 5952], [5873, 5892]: 1.13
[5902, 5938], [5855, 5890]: 1.09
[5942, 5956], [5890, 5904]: 1.23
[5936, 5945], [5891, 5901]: 1.27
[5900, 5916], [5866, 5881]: 1.01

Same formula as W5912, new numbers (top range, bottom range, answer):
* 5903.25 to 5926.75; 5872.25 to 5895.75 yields 1.14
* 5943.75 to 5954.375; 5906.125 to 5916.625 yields 1.06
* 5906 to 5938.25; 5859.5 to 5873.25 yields 1.04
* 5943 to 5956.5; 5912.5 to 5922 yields 1.03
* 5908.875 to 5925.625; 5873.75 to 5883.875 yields 1.04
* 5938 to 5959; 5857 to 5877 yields 1.08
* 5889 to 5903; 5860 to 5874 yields 0.86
